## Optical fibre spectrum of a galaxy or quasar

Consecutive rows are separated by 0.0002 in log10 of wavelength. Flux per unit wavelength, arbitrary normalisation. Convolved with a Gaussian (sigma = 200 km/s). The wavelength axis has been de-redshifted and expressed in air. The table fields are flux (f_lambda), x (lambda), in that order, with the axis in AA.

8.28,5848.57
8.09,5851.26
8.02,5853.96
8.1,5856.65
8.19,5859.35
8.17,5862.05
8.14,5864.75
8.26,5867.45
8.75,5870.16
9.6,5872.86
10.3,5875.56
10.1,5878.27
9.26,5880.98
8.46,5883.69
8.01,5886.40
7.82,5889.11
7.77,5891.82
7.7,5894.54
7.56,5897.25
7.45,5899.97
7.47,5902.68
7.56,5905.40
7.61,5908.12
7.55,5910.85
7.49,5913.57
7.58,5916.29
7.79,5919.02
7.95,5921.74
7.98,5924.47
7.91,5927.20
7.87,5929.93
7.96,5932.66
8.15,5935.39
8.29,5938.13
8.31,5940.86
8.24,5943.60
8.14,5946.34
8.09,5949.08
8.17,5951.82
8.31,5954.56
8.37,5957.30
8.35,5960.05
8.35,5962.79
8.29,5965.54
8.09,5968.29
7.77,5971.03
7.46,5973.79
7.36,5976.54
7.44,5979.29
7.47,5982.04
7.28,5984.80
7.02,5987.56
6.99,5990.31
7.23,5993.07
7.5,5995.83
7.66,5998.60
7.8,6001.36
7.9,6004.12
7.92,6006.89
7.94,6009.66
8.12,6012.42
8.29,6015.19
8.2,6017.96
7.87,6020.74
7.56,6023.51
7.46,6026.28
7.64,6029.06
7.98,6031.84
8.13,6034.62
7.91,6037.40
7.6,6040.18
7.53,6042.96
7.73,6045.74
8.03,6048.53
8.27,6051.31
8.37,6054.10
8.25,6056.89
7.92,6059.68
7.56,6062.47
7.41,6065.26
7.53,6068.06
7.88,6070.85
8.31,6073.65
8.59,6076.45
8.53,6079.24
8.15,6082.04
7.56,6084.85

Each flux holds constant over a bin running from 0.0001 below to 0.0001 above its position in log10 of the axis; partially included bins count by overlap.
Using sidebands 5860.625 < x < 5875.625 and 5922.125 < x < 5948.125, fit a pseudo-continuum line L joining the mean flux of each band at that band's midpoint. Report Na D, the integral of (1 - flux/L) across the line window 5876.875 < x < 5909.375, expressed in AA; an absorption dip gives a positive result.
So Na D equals 1.7 AA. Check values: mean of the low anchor 8.75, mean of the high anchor 8.09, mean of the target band 8.07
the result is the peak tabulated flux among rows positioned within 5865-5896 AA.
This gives 10.3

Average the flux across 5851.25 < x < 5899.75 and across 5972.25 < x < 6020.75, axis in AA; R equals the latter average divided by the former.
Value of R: 0.90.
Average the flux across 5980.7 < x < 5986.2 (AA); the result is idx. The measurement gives 7.36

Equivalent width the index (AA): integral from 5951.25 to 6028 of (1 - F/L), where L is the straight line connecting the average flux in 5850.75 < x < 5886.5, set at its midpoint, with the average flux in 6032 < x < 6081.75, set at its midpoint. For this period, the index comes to 4.2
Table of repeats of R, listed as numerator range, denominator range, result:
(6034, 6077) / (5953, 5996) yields 1.03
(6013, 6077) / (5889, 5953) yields 1.01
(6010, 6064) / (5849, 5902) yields 0.94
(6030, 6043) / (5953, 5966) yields 0.94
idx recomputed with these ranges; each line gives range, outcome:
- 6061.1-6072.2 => 7.59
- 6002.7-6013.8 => 7.97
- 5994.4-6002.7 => 7.65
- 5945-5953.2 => 8.13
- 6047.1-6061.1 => 8.16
